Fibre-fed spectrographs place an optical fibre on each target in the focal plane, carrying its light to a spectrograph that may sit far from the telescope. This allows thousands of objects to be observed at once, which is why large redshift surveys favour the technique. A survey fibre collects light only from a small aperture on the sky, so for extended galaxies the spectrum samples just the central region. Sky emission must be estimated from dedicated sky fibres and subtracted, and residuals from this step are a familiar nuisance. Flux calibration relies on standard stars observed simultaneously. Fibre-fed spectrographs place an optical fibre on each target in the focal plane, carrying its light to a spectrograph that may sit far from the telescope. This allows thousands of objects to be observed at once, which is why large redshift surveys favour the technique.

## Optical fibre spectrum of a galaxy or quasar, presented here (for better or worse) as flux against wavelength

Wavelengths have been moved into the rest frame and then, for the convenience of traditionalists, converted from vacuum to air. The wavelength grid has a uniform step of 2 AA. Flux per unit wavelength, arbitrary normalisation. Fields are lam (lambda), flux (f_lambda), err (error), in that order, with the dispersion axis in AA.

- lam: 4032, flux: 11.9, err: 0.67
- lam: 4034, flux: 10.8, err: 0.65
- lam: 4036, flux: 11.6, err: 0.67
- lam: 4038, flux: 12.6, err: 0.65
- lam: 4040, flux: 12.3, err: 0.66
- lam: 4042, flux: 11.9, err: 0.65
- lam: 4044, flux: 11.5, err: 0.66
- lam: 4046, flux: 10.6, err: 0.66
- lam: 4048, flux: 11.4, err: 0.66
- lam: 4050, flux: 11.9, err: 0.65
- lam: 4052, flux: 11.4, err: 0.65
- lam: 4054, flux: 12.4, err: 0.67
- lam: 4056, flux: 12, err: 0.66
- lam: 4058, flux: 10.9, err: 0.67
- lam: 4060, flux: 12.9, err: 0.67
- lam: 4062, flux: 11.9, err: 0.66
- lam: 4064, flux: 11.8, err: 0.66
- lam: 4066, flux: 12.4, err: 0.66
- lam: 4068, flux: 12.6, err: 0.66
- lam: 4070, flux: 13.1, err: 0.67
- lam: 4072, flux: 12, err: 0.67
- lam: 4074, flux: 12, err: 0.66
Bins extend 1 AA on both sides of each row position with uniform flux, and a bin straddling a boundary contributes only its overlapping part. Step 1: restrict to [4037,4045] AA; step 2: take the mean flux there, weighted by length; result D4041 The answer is 12.1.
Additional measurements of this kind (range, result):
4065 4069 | 12.5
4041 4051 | 11.5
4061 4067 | 12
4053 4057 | 12.2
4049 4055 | 11.9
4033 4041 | 11.8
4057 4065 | 11.9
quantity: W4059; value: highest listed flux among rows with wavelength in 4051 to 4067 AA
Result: 12.9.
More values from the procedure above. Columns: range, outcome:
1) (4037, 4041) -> 12.6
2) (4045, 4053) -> 11.9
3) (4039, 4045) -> 12.3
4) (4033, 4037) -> 11.6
